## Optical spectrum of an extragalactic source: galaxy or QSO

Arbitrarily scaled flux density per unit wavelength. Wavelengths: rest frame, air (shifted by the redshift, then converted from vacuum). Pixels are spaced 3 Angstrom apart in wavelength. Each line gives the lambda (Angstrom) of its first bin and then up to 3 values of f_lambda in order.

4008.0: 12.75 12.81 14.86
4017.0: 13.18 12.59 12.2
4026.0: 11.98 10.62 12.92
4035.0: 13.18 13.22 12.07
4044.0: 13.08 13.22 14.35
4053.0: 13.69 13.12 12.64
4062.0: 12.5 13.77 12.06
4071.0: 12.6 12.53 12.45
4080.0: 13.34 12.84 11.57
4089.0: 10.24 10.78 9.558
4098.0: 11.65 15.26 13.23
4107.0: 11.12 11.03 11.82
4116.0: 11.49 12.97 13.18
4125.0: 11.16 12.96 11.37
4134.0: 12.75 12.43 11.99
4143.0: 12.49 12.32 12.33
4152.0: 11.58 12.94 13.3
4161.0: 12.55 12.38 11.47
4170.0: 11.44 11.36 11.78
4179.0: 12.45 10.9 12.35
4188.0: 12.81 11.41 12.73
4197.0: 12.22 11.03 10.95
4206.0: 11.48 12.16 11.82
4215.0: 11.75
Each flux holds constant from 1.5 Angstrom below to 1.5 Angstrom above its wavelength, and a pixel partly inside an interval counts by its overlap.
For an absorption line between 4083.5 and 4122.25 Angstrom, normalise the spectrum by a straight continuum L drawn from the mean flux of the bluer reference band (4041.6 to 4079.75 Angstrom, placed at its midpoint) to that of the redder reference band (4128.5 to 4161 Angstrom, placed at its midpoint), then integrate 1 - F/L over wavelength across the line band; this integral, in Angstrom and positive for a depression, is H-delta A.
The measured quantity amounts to 2.6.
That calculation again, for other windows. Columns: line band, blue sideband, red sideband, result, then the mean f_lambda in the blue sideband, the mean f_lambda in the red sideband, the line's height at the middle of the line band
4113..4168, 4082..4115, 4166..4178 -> -3.2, 11.7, 11.6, 11.6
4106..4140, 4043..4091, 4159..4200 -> 0.9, 12.7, 12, 12.3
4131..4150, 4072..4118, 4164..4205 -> -0.7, 11.9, 11.8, 11.9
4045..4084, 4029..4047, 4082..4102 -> -2.7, 12.7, 11.6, 12.2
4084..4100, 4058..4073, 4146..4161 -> 2.1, 12.7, 12.5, 12.7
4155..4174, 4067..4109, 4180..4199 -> -0.2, 12.1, 12.1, 12.1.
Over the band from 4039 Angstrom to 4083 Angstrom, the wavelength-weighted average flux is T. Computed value 13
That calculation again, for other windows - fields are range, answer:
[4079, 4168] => 12.1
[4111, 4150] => 12.2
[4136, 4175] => 12.2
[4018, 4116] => 12.4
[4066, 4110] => 12.1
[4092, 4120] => 11.9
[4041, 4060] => 13.3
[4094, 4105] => 12.5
